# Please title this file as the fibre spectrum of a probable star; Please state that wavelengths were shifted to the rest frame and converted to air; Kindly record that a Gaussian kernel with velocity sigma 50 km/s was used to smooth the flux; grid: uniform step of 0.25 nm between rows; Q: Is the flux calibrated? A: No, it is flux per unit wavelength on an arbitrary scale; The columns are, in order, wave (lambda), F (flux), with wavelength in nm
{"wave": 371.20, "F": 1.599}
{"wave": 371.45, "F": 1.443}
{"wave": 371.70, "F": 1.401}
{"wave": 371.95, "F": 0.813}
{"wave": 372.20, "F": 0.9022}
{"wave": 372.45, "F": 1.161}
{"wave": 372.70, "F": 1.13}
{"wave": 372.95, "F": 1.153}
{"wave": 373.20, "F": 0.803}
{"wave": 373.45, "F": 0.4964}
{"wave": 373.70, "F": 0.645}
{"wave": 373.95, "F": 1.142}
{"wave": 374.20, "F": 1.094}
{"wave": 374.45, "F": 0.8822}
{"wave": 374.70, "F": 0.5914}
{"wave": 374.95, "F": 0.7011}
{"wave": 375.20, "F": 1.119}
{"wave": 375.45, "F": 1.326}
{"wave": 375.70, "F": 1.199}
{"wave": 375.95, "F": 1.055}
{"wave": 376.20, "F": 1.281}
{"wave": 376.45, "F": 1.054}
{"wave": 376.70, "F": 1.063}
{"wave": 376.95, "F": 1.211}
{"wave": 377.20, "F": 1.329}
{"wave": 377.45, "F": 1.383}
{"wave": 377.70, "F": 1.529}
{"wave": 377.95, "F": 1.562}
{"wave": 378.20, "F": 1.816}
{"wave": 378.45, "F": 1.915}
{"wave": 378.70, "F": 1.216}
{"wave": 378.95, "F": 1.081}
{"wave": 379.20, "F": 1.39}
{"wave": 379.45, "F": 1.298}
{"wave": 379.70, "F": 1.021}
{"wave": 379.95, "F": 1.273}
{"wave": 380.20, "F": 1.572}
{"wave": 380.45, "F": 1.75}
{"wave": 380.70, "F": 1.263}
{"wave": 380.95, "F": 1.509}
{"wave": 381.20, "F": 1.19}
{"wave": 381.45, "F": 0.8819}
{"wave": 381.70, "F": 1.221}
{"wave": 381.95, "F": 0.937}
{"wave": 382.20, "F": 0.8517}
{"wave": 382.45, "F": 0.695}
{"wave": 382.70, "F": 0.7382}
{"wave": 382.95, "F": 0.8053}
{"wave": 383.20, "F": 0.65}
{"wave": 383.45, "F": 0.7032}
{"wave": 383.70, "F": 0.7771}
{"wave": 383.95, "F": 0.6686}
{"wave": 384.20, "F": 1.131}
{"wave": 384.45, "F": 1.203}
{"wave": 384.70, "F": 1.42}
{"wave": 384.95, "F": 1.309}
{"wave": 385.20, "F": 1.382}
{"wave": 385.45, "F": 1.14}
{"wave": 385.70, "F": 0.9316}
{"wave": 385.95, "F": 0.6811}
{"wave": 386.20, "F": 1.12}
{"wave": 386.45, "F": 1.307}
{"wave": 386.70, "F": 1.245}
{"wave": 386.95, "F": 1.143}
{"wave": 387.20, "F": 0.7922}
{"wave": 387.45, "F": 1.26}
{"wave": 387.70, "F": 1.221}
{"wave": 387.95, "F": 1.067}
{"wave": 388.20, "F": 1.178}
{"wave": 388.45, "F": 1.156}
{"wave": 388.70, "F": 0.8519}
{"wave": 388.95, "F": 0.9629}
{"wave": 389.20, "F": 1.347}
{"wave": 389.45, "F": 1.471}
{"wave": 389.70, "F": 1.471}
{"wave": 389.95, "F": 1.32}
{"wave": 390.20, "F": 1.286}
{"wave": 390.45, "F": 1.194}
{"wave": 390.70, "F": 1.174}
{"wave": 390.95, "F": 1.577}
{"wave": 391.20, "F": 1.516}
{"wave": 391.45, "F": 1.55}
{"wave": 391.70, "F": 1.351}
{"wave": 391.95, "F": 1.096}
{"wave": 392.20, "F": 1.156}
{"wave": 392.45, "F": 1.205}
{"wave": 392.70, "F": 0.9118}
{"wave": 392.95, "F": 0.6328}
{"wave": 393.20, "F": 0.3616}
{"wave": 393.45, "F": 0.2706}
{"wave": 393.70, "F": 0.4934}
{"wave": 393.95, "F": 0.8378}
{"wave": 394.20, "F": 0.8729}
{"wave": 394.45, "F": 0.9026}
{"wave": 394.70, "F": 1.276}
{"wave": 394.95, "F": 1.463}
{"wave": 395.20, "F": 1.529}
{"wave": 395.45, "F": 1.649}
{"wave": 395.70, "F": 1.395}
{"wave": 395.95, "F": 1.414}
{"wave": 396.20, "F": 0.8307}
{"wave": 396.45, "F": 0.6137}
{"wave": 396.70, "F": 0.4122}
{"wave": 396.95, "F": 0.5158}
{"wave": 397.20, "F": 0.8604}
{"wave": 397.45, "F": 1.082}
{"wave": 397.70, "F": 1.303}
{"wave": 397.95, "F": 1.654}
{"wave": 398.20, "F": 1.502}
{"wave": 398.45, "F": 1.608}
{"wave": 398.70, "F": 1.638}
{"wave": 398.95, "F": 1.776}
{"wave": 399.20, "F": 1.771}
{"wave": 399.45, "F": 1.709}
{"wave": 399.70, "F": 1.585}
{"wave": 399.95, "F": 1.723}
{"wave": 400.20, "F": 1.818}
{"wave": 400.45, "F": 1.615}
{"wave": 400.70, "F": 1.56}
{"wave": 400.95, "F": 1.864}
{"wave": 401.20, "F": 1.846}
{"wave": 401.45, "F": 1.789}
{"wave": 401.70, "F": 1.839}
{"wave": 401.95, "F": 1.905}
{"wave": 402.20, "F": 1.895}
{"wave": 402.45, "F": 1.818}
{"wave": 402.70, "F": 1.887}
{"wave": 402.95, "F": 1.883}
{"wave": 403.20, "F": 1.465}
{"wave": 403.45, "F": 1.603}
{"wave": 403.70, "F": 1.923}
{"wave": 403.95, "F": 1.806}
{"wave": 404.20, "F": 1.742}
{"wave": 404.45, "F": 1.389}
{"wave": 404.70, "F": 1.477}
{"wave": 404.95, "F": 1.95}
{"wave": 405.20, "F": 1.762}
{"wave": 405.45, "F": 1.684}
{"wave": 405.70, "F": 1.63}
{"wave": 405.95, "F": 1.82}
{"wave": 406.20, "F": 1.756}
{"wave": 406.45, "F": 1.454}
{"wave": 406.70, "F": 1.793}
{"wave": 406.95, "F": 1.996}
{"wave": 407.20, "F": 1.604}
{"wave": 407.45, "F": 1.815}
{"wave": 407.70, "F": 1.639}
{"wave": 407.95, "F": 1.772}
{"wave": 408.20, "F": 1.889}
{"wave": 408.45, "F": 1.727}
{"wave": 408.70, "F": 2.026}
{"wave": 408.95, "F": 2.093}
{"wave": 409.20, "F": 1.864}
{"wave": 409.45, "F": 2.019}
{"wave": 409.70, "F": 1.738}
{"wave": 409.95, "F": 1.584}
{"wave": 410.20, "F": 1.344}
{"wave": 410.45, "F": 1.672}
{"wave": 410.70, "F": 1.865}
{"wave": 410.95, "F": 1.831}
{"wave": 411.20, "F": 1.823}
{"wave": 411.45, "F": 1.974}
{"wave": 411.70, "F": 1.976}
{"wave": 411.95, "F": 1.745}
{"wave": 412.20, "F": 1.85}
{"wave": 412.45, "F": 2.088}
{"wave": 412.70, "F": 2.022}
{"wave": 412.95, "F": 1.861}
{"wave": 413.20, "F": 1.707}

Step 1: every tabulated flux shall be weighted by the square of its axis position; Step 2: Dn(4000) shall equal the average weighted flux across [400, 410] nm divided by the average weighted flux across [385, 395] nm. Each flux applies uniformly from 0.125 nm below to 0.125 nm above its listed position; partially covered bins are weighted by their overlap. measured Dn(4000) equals 1.73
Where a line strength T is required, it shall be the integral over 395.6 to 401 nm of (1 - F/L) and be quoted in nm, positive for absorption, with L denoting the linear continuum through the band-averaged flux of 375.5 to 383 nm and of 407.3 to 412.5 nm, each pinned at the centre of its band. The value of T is 0.80 nm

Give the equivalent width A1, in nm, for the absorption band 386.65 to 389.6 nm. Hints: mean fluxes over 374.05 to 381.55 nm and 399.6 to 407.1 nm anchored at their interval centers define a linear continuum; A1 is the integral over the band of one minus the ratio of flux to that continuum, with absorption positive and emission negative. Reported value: 0.63 nm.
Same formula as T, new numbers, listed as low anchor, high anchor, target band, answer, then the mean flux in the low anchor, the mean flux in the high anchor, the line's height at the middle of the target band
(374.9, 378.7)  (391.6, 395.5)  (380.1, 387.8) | 0.61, 1.31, 0.986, 1.17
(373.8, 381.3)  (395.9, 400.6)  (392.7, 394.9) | 0.96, 1.26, 1.34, 1.32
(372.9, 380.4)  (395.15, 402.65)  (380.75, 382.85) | 0.40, 1.18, 1.49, 1.25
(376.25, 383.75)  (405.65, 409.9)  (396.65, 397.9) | 0.53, 1.19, 1.8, 1.57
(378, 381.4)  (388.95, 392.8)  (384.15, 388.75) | 0.69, 1.4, 1.3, 1.34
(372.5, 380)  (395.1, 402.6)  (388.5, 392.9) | 0.38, 1.16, 1.49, 1.37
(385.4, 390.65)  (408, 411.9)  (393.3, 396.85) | 0.99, 1.15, 1.83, 1.37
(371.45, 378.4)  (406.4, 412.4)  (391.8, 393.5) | 0.73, 1.12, 1.8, 1.47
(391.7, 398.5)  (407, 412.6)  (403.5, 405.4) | -0.23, 1.03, 1.82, 1.53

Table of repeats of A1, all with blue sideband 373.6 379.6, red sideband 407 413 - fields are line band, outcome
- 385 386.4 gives 0.30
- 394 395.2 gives 0.30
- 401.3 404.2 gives -0.18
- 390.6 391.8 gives 0.03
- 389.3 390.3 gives 0.04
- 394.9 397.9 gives 0.91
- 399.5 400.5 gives -0.03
